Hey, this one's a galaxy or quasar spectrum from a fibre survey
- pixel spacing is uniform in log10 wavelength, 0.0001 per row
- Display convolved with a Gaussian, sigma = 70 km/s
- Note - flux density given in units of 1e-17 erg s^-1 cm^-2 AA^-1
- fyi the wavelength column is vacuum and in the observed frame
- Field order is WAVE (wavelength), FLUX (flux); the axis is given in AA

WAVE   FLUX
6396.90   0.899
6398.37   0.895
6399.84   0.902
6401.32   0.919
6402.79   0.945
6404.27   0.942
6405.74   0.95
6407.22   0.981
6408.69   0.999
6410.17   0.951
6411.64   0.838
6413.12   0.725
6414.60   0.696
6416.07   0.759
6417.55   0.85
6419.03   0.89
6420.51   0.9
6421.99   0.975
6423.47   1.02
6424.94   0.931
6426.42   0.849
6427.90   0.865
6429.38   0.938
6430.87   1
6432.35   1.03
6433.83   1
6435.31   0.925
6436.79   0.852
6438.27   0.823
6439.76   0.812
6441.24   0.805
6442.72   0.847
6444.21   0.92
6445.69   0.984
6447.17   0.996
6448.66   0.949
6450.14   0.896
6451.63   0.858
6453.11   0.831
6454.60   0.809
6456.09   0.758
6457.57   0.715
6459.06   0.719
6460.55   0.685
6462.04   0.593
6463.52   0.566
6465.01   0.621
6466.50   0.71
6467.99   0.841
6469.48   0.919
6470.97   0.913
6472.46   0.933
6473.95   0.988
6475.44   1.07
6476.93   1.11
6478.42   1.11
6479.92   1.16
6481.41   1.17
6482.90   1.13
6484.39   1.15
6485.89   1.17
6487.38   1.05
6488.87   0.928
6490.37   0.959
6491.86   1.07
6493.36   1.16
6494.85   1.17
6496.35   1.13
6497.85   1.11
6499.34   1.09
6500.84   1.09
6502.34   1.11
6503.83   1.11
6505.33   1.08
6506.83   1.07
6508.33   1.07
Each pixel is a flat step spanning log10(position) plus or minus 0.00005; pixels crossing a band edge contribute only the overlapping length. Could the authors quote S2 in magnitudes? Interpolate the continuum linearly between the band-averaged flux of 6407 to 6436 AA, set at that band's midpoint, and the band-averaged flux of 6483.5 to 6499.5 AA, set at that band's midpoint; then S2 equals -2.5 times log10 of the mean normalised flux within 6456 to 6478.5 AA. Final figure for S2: 0.24 mag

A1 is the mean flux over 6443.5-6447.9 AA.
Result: 0.969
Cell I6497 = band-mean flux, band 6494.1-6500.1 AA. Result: 1.12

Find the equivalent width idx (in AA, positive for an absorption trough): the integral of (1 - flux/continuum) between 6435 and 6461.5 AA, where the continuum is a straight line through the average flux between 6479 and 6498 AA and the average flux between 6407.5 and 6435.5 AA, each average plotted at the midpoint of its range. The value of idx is 3.81 AA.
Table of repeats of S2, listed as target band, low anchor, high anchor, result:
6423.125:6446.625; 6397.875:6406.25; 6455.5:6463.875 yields -0.16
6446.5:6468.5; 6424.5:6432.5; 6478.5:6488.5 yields 0.32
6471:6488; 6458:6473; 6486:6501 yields -0.19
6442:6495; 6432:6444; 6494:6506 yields 0.08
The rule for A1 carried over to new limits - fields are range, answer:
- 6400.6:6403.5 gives 0.933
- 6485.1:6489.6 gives 1.05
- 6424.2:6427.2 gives 0.893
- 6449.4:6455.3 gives 0.849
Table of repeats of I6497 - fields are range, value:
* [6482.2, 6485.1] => 1.14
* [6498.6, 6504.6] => 1.1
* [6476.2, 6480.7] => 1.13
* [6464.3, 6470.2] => 0.773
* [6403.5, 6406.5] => 0.944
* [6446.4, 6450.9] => 0.947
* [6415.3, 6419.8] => 0.832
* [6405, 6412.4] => 0.944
